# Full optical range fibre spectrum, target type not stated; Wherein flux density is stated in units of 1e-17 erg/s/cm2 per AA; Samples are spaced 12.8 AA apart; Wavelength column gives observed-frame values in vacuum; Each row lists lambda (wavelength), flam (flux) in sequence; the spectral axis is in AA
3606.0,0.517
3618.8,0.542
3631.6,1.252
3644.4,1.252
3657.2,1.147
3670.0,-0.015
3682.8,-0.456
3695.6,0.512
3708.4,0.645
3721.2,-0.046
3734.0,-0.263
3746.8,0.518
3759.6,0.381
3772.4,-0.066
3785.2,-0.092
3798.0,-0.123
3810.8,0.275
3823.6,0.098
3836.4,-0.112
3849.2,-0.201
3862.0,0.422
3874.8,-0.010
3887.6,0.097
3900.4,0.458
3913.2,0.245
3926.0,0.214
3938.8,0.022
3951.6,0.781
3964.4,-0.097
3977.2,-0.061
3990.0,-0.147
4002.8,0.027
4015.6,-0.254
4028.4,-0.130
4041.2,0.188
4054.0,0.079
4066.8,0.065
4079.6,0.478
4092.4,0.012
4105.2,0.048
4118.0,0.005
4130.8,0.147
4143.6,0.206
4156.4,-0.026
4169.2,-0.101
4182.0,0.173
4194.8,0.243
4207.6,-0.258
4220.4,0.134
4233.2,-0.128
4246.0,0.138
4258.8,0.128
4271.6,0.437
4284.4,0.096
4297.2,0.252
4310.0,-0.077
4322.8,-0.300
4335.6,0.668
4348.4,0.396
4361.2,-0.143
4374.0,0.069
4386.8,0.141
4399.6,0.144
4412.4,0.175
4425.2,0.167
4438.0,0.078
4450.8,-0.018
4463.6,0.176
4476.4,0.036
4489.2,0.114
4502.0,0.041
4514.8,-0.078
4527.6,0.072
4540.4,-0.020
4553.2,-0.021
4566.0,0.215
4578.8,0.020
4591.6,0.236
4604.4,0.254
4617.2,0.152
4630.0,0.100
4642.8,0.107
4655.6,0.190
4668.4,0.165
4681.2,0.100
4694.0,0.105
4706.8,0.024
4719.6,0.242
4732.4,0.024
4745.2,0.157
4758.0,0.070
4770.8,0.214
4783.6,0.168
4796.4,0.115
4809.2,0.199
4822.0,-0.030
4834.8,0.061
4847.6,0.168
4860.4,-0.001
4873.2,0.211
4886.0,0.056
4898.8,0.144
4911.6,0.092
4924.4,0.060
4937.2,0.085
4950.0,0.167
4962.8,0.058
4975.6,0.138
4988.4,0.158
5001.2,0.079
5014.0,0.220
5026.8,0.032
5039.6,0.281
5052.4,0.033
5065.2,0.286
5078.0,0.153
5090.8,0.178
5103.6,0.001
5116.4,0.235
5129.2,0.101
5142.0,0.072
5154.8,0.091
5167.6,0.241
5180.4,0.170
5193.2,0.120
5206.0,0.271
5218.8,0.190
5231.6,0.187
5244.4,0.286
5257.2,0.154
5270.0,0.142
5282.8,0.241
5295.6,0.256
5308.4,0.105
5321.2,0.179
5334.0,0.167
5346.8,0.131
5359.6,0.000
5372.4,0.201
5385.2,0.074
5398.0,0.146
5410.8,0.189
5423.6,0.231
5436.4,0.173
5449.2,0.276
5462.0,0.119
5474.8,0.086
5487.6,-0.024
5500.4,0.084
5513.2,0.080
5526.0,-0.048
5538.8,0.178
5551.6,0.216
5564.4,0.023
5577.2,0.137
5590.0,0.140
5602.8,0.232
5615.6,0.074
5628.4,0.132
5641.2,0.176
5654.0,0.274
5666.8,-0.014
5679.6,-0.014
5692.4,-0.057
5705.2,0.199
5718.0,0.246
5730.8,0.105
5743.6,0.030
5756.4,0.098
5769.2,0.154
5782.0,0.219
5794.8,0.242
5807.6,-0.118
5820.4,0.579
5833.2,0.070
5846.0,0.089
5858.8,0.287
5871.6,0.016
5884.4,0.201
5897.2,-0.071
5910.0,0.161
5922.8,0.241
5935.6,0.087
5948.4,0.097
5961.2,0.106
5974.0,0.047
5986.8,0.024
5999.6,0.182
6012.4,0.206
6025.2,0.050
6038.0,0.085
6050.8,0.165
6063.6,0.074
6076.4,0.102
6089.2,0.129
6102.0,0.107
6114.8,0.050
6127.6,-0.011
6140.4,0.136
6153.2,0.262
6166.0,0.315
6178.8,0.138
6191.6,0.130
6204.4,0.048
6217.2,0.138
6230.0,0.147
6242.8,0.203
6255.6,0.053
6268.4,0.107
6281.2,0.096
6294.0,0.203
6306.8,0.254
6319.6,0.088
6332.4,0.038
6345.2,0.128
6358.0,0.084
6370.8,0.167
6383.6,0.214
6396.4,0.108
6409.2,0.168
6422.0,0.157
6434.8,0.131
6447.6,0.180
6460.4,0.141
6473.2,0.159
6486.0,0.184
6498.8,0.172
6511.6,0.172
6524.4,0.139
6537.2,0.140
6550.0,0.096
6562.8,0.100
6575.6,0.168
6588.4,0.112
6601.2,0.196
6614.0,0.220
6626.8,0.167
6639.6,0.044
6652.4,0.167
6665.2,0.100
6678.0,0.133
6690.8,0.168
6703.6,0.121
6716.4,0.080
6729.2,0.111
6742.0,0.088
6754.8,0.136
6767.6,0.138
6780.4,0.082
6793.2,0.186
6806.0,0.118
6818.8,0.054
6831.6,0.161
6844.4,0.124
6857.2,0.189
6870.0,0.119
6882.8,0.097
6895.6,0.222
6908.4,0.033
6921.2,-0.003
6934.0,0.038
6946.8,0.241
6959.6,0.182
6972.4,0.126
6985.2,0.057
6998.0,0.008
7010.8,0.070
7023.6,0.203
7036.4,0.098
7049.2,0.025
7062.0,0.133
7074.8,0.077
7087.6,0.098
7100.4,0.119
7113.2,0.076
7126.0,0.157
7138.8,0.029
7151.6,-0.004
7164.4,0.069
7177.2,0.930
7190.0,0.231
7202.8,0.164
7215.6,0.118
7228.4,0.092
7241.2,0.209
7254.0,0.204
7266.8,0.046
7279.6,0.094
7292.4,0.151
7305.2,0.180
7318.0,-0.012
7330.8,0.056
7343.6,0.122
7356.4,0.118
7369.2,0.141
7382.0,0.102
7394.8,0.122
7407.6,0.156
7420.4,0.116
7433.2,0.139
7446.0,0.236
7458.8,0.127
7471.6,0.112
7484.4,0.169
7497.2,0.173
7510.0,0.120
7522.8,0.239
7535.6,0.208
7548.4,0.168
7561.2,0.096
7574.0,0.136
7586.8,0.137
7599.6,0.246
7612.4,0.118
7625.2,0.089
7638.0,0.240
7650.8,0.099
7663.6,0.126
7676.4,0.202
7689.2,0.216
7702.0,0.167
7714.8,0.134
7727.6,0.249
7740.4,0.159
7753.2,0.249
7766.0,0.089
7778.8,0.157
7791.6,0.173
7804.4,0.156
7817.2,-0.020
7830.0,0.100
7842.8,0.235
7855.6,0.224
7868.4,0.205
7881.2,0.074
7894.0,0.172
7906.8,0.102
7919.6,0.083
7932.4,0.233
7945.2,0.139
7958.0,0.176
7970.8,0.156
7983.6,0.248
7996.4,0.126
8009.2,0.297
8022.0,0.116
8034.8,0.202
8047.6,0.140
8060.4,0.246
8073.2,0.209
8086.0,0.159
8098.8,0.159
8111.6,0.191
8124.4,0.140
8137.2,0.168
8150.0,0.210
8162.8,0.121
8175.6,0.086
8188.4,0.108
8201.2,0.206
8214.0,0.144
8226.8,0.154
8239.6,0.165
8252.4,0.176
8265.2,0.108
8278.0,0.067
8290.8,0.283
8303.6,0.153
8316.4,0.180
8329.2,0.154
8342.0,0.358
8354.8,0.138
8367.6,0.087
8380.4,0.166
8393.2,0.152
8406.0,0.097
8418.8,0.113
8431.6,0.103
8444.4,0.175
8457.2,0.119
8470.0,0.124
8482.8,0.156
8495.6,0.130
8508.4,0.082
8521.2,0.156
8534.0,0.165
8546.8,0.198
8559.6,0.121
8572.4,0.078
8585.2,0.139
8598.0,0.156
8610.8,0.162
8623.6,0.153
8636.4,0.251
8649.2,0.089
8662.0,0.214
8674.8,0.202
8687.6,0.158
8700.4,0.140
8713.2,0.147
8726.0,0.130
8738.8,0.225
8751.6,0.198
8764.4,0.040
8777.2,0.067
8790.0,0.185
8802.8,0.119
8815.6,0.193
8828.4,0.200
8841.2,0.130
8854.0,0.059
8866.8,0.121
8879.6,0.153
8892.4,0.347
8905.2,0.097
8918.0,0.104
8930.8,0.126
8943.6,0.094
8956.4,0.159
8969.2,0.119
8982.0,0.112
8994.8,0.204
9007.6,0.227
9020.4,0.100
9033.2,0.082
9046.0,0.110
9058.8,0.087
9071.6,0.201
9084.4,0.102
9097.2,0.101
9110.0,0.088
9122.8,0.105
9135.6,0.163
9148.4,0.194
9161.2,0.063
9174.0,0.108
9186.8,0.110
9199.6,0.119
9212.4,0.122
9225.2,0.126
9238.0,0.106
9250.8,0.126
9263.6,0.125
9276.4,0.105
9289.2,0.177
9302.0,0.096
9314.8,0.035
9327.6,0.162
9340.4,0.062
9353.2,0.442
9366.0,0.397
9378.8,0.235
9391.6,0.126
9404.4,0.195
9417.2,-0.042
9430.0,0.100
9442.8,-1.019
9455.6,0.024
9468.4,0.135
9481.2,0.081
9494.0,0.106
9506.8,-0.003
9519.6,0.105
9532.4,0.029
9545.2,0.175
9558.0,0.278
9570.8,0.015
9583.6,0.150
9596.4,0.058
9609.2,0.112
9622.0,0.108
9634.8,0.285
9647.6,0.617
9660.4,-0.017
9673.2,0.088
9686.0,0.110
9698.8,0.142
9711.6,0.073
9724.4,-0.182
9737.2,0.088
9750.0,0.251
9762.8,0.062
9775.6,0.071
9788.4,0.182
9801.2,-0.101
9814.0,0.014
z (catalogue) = 0.93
